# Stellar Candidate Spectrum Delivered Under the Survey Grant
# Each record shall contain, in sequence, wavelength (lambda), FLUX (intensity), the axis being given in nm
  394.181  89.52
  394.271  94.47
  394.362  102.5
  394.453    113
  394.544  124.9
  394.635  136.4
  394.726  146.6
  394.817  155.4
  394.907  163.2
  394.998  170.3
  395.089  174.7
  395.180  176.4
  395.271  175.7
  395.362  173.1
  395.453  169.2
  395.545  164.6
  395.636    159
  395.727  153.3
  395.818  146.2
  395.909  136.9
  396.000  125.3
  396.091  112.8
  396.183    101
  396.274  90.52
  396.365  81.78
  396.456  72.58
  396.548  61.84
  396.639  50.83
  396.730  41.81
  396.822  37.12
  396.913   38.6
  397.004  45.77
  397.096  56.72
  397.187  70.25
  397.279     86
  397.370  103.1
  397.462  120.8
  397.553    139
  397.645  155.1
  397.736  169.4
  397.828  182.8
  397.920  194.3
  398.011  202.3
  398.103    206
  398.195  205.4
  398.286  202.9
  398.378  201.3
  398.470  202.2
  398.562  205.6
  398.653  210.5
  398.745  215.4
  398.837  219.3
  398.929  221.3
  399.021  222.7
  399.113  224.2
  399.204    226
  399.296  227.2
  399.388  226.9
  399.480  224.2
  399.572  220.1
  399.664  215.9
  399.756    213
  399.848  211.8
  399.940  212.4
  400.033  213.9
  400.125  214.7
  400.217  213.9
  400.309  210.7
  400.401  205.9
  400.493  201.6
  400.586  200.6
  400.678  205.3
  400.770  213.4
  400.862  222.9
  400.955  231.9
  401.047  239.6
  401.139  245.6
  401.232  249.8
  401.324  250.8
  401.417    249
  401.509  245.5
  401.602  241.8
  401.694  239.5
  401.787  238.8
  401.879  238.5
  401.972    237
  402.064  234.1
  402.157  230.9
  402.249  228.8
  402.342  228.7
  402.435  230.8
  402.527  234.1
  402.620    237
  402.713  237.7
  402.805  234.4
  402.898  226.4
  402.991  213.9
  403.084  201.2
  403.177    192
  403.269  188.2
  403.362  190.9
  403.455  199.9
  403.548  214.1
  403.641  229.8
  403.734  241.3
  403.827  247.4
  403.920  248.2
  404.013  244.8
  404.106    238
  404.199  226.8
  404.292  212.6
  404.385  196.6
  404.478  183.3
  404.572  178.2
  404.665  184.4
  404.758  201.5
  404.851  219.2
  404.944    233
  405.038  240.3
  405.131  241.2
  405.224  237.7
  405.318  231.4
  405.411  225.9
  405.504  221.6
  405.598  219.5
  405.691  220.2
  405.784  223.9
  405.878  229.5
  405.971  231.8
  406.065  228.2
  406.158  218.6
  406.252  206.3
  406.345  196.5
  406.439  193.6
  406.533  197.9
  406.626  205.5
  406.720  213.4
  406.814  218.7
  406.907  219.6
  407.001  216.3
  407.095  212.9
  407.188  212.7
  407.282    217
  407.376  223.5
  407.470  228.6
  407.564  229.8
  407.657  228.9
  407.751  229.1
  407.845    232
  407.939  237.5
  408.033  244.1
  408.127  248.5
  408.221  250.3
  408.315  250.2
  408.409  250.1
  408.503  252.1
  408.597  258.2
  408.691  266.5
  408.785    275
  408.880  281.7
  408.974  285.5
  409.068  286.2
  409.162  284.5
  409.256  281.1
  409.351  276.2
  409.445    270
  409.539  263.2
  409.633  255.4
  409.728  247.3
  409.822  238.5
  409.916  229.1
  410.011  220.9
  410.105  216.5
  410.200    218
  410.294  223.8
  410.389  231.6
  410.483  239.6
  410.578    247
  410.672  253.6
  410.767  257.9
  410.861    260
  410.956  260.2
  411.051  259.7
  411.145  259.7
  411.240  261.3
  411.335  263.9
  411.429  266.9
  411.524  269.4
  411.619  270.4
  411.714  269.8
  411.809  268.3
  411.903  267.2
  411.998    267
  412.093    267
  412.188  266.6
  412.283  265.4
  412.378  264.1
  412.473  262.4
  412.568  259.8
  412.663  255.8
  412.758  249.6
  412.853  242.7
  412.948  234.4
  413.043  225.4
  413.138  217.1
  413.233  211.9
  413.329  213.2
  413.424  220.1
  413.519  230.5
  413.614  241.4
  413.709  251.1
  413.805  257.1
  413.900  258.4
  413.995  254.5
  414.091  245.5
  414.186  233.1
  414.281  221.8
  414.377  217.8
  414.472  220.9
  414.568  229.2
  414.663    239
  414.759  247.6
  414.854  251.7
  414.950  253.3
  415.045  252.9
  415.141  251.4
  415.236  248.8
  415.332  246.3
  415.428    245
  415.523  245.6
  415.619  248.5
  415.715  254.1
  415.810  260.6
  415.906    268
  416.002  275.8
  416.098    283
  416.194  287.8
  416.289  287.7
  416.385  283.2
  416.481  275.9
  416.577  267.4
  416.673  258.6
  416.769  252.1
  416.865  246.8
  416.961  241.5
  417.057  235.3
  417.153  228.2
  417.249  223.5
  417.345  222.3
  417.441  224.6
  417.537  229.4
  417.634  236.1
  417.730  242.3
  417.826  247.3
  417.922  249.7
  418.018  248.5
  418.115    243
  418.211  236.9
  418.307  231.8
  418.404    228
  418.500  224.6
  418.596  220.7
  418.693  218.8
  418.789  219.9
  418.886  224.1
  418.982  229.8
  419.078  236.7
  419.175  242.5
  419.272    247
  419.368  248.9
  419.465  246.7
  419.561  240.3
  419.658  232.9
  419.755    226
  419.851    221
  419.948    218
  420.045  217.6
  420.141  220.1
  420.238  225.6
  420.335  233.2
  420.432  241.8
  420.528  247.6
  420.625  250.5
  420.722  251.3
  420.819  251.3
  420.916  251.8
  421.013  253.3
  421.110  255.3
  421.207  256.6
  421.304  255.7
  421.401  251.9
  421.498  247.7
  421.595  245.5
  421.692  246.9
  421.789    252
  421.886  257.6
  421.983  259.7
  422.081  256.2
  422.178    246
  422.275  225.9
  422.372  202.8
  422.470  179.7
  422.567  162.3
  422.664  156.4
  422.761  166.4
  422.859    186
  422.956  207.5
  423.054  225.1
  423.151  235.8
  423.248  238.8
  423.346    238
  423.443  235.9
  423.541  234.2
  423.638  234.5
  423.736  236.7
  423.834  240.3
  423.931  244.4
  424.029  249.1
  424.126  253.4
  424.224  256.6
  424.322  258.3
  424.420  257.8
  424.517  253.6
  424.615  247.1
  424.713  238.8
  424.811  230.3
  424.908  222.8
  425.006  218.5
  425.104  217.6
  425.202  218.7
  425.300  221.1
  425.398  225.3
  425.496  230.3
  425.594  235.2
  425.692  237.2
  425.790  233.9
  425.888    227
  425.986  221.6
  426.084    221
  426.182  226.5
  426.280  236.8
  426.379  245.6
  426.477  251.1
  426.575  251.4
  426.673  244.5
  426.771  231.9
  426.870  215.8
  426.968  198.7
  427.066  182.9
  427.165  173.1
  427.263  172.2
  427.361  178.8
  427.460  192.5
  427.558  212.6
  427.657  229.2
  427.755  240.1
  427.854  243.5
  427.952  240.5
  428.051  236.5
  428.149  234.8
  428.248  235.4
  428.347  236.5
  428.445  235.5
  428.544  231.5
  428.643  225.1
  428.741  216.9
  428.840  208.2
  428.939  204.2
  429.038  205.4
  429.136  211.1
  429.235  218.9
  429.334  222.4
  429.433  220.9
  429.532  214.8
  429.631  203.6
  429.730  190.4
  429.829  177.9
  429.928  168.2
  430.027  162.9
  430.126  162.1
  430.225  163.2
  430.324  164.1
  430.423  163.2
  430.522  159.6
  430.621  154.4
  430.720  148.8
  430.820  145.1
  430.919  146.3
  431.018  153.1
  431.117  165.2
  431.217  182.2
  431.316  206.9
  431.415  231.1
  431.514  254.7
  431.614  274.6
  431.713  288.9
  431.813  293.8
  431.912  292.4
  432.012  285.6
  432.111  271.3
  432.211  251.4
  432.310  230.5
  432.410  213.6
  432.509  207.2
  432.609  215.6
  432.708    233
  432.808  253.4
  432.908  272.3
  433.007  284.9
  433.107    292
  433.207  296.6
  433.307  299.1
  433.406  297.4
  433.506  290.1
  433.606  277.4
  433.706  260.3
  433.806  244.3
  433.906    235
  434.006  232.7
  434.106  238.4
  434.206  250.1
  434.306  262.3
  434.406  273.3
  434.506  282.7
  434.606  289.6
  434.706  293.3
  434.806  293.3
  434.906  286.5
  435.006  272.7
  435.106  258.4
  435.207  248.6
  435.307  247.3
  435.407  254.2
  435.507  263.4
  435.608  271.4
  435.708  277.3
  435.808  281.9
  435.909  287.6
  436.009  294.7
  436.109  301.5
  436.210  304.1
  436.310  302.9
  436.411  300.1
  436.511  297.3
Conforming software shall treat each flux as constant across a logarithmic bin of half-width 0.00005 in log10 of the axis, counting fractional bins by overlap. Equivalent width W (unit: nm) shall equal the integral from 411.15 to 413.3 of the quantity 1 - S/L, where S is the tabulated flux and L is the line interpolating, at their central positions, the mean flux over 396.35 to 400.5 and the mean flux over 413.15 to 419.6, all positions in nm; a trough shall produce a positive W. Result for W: -0.285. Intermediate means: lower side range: 168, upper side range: 243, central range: 255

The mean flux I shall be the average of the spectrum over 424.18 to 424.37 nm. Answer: 257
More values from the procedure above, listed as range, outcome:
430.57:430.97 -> 149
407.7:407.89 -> 230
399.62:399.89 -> 214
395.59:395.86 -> 153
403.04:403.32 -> 194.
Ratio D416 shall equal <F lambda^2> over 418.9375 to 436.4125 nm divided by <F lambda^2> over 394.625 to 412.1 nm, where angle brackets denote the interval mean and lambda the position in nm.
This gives 1.25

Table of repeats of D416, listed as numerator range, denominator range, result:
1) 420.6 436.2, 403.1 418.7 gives 1.06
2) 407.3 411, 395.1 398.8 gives 1.94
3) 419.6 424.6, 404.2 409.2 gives 1.10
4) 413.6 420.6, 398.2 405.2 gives 1.18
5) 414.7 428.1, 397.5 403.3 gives 1.20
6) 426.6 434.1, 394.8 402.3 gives 1.44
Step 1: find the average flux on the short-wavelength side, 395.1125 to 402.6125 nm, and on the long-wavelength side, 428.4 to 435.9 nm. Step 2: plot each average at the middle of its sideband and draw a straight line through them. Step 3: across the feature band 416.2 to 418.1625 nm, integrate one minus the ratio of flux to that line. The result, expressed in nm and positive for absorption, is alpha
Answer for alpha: -0.346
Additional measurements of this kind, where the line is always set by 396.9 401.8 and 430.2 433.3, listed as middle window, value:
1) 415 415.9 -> -0.17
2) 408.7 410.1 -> -0.39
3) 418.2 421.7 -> -0.38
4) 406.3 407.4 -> -0.04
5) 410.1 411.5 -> -0.29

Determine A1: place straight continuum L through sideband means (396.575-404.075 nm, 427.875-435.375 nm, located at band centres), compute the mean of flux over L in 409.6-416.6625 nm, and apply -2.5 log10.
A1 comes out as -0.18 mag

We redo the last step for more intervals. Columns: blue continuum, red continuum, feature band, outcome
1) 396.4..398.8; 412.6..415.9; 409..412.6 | -0.18 mag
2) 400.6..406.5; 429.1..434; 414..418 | -0.11 mag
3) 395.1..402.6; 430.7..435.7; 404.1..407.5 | -0.11 mag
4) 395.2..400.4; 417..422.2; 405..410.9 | -0.20 mag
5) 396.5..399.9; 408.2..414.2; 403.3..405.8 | -0.07 mag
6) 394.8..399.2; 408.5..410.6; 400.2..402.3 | -0.25 mag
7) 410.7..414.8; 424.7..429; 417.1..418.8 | 0.03 mag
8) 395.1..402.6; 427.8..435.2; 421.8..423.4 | 0.01 mag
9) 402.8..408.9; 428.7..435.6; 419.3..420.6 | -0.02 mag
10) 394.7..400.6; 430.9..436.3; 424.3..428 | 0.06 mag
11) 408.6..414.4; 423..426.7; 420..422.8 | 0.03 mag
